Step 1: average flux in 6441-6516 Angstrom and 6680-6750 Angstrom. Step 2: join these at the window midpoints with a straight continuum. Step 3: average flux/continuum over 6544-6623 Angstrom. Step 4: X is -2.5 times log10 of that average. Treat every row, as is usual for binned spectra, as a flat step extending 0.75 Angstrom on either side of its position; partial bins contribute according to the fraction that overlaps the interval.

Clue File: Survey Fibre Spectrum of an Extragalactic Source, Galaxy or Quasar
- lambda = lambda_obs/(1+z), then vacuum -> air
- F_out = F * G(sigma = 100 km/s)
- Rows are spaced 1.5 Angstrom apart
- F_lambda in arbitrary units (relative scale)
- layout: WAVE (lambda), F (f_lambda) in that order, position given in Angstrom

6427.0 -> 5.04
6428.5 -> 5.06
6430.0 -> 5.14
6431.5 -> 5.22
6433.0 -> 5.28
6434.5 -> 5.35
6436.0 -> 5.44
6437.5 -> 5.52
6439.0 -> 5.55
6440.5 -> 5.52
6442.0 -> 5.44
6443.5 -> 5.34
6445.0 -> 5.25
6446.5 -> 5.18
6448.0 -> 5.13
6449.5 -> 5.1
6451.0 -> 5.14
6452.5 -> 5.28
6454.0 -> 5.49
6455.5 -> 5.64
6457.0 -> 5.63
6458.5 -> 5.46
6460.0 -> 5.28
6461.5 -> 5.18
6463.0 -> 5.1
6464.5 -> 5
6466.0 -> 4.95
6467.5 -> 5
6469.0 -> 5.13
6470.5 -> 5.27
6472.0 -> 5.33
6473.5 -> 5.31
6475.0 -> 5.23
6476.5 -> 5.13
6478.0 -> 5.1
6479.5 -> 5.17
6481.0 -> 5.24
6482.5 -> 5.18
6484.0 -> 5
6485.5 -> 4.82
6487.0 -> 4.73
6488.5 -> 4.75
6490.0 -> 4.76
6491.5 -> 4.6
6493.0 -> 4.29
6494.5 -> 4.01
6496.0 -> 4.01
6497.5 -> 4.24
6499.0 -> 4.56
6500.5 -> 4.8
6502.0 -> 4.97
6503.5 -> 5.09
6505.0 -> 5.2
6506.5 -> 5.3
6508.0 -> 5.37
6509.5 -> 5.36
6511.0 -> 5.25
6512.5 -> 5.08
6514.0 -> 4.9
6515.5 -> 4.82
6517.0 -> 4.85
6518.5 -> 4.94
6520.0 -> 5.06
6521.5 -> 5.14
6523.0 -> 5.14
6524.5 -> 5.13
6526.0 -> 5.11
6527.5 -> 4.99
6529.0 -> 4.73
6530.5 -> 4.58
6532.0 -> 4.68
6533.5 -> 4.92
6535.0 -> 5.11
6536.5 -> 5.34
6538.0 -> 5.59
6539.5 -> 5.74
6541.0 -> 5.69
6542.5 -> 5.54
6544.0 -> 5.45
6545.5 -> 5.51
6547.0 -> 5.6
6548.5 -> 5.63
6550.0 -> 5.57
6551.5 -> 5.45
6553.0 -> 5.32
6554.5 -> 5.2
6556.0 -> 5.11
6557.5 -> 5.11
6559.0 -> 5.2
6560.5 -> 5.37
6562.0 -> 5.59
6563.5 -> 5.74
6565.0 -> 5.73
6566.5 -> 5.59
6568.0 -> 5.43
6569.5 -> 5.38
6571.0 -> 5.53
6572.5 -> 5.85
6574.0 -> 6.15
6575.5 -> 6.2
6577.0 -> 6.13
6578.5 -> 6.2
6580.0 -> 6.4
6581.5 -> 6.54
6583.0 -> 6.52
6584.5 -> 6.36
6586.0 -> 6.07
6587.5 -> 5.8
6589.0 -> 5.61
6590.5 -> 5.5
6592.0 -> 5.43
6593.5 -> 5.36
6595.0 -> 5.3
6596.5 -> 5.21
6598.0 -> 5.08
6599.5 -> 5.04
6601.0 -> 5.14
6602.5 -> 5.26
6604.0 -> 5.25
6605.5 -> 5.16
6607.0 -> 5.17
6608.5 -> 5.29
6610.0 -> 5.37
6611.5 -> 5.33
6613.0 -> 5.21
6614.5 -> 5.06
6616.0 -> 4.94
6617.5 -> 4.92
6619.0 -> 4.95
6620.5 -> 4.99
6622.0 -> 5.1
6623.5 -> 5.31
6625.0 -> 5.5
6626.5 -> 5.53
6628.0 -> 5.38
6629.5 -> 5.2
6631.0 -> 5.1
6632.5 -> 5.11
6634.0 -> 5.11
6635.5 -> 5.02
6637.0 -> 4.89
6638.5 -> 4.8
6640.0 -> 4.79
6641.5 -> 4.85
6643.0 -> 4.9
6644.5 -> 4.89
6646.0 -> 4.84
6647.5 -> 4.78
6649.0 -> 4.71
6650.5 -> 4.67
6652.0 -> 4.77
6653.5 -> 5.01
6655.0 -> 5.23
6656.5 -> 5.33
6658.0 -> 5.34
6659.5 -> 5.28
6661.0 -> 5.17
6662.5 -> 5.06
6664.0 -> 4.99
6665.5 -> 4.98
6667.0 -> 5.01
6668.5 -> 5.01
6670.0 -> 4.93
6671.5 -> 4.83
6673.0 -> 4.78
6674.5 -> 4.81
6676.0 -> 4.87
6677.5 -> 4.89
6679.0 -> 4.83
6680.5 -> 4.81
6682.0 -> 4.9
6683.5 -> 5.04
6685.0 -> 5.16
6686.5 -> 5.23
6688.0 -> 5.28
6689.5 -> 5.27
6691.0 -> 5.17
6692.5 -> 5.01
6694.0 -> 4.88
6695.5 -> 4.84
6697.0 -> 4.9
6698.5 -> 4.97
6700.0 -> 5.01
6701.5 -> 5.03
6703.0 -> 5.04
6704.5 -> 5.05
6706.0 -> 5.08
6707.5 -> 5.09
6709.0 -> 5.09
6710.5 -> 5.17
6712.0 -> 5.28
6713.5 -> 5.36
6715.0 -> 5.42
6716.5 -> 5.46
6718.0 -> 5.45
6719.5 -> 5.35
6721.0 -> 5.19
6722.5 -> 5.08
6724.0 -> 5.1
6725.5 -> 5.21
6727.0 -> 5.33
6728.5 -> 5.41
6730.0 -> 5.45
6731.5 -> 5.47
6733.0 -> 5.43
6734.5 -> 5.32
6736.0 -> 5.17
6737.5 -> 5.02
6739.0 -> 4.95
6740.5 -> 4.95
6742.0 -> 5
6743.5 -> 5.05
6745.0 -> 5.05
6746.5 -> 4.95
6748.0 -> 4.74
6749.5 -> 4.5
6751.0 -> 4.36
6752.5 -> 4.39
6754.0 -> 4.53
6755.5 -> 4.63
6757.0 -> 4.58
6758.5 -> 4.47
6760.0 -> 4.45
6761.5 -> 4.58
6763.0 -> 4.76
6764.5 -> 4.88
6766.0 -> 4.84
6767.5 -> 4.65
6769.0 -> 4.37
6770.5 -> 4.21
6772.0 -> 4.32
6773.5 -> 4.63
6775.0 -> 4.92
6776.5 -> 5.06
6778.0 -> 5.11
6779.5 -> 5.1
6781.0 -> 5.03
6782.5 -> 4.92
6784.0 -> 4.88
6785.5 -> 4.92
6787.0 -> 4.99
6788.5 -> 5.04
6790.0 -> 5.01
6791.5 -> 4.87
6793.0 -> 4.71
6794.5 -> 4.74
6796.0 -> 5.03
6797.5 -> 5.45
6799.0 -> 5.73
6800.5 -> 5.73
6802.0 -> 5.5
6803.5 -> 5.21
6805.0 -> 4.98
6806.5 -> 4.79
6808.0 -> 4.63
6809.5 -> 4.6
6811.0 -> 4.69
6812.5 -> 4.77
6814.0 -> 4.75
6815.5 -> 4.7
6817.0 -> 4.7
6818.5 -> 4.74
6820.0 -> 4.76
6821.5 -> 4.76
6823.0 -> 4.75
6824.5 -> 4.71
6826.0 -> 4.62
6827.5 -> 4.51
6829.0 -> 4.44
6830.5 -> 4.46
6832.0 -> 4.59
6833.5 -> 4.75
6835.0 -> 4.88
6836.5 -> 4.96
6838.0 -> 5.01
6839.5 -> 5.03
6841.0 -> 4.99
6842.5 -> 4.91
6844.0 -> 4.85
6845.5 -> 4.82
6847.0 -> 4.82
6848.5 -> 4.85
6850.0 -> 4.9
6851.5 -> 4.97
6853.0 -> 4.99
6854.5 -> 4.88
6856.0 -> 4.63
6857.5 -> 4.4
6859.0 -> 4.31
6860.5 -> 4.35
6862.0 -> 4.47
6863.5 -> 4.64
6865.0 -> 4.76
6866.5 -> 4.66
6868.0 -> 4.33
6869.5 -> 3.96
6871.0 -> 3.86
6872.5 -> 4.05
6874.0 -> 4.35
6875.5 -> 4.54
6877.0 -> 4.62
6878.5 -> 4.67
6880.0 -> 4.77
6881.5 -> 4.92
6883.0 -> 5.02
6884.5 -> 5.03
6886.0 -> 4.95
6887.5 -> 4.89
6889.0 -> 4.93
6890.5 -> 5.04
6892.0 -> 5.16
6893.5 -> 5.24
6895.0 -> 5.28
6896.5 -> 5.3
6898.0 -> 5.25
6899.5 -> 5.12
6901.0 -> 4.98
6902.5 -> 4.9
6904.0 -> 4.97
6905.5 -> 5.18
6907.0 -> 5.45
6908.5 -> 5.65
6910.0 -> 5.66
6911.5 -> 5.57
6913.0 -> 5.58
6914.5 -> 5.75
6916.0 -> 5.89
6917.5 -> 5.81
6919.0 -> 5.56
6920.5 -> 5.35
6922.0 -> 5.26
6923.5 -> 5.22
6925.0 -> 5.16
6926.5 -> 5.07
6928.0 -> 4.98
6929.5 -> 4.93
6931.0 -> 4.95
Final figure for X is -0.08 mag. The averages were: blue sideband 5.05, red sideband 5.12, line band 5.5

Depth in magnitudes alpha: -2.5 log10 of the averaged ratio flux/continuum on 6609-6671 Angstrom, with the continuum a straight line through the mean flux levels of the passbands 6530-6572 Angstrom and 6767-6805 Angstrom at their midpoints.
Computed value 0.04 mag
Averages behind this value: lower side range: 5.39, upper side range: 4.97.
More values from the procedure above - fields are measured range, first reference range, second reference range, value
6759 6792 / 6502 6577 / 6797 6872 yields 0.02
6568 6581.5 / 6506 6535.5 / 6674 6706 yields -0.19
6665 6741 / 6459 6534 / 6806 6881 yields -0.07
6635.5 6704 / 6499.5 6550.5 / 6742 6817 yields 0.00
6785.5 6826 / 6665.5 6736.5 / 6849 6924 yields 0.02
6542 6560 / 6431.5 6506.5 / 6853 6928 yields -0.07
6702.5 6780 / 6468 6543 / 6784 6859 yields -0.01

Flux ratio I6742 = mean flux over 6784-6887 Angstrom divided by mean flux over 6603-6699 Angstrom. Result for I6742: 0.9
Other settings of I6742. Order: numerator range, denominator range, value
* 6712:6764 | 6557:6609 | 0.89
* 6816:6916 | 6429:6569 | 0.94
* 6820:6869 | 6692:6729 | 0.92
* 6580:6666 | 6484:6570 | 1.02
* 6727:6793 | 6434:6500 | 0.96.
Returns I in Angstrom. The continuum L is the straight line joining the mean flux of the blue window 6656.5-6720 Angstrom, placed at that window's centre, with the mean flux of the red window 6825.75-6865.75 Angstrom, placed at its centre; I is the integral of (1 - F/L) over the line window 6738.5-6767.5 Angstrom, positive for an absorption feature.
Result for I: 1.3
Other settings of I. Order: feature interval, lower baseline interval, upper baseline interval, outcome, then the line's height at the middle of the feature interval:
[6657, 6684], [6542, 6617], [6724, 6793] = 1.2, 5.2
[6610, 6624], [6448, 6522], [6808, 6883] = -0.6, 4.89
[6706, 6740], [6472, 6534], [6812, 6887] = -3.5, 4.77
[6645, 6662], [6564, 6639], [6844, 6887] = 0.9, 5.29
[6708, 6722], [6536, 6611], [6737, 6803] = -0.7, 5.06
